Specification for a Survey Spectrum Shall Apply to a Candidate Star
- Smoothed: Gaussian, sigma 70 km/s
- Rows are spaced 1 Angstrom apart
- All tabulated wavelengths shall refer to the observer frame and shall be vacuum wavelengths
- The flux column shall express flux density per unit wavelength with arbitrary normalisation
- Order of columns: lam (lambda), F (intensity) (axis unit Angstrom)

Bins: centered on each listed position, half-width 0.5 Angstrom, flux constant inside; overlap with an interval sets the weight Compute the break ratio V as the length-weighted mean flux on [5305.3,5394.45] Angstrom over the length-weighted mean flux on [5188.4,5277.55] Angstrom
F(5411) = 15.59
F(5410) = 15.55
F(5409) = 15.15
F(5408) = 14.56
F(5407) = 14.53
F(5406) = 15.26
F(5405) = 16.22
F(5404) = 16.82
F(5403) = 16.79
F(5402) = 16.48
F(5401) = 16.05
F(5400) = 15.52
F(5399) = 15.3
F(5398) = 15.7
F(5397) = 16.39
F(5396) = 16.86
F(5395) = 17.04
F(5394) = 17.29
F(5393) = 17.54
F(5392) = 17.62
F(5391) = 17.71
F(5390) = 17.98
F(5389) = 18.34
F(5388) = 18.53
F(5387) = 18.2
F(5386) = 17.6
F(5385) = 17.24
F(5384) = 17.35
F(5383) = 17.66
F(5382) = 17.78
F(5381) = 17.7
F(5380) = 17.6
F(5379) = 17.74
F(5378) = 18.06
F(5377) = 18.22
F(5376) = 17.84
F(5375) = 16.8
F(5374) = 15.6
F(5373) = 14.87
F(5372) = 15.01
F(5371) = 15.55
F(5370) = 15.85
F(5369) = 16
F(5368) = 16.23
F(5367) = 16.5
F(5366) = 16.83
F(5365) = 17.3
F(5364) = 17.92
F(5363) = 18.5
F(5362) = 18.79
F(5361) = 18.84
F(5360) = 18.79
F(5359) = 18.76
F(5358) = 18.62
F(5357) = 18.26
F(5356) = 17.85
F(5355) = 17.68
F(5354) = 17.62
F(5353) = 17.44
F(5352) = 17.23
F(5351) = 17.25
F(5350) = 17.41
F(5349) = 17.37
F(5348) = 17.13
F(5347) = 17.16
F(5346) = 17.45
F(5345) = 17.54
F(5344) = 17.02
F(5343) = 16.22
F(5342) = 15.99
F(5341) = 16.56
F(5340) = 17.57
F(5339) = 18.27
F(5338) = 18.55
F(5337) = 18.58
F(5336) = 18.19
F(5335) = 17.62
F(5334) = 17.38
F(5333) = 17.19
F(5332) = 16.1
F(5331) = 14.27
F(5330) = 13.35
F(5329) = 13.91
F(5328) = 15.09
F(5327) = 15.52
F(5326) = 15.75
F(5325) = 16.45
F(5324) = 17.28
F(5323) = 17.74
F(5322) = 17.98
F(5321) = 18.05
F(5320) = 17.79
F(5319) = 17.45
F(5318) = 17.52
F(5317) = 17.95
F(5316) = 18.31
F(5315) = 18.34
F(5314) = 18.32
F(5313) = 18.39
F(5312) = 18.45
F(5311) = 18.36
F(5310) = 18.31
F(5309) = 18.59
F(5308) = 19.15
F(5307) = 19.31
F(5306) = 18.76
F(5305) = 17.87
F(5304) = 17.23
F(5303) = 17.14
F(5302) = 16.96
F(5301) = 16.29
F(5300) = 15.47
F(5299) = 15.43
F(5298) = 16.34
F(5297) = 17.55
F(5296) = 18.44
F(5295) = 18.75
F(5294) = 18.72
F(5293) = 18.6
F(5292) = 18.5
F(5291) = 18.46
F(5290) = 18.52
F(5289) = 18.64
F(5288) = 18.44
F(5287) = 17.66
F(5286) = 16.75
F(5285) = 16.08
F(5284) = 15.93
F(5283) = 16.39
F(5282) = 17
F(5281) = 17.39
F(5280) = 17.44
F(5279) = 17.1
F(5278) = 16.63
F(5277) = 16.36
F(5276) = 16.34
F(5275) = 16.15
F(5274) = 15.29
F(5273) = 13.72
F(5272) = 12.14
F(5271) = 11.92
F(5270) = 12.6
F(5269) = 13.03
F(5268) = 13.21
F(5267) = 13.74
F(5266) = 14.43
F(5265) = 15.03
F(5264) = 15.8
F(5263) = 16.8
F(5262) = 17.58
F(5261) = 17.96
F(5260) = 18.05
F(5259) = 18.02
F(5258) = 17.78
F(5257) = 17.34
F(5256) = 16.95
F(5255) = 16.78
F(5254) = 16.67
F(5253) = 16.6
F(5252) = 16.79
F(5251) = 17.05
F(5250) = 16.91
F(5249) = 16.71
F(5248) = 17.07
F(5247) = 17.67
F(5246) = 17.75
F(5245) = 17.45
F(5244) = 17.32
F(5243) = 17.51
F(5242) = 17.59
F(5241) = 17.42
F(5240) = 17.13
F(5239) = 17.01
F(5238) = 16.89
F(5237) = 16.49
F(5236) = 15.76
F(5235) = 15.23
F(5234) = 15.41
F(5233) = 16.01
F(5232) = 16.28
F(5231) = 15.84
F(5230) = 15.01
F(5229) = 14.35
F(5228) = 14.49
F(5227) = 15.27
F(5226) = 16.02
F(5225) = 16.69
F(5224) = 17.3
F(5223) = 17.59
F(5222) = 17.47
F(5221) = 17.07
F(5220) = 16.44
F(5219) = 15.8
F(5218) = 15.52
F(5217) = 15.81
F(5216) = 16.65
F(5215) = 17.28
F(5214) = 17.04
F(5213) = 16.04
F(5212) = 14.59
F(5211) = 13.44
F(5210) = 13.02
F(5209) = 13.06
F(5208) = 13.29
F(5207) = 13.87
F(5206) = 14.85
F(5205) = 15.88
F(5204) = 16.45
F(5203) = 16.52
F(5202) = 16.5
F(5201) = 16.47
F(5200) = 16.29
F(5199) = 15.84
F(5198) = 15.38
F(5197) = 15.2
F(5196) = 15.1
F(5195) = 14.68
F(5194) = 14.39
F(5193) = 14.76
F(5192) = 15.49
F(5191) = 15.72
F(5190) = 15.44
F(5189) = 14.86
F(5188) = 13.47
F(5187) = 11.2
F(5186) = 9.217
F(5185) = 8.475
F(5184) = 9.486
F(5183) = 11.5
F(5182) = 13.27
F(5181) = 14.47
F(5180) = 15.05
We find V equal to 1.10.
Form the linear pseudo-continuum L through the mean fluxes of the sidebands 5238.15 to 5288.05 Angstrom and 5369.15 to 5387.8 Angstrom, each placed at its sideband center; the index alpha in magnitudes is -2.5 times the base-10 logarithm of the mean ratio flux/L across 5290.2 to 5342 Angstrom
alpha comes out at -0.05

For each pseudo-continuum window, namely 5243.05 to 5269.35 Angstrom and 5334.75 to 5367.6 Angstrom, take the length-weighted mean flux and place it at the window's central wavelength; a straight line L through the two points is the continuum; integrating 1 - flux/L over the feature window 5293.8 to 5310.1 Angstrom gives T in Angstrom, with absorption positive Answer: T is -0.50 Angstrom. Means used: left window 16.6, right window 17.7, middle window 17.6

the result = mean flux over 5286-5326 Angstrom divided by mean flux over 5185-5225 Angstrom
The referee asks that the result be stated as 1.17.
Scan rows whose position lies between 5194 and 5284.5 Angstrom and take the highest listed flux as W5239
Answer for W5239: 18.05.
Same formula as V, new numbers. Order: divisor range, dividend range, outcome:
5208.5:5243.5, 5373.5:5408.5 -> 1.06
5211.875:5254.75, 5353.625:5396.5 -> 1.06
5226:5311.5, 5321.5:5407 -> 1.02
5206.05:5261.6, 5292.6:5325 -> 1.09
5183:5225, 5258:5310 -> 1.12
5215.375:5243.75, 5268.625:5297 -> 1.02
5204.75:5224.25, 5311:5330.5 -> 1.10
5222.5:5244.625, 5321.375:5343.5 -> 1.02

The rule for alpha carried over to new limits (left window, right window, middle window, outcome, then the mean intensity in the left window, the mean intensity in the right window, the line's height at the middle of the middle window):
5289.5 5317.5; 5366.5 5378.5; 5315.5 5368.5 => -0.01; 17.9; 16.4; 17.1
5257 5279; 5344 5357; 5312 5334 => -0.01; 15.4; 17.4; 16.8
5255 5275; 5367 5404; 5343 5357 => -0.06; 15.4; 16.9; 16.5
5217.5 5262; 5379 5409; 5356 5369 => -0.06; 16.7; 16.9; 16.8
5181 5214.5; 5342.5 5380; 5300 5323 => -0.10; 14.3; 17.3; 16.4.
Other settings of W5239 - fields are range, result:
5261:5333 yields 19.31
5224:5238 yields 17.3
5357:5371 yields 18.84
